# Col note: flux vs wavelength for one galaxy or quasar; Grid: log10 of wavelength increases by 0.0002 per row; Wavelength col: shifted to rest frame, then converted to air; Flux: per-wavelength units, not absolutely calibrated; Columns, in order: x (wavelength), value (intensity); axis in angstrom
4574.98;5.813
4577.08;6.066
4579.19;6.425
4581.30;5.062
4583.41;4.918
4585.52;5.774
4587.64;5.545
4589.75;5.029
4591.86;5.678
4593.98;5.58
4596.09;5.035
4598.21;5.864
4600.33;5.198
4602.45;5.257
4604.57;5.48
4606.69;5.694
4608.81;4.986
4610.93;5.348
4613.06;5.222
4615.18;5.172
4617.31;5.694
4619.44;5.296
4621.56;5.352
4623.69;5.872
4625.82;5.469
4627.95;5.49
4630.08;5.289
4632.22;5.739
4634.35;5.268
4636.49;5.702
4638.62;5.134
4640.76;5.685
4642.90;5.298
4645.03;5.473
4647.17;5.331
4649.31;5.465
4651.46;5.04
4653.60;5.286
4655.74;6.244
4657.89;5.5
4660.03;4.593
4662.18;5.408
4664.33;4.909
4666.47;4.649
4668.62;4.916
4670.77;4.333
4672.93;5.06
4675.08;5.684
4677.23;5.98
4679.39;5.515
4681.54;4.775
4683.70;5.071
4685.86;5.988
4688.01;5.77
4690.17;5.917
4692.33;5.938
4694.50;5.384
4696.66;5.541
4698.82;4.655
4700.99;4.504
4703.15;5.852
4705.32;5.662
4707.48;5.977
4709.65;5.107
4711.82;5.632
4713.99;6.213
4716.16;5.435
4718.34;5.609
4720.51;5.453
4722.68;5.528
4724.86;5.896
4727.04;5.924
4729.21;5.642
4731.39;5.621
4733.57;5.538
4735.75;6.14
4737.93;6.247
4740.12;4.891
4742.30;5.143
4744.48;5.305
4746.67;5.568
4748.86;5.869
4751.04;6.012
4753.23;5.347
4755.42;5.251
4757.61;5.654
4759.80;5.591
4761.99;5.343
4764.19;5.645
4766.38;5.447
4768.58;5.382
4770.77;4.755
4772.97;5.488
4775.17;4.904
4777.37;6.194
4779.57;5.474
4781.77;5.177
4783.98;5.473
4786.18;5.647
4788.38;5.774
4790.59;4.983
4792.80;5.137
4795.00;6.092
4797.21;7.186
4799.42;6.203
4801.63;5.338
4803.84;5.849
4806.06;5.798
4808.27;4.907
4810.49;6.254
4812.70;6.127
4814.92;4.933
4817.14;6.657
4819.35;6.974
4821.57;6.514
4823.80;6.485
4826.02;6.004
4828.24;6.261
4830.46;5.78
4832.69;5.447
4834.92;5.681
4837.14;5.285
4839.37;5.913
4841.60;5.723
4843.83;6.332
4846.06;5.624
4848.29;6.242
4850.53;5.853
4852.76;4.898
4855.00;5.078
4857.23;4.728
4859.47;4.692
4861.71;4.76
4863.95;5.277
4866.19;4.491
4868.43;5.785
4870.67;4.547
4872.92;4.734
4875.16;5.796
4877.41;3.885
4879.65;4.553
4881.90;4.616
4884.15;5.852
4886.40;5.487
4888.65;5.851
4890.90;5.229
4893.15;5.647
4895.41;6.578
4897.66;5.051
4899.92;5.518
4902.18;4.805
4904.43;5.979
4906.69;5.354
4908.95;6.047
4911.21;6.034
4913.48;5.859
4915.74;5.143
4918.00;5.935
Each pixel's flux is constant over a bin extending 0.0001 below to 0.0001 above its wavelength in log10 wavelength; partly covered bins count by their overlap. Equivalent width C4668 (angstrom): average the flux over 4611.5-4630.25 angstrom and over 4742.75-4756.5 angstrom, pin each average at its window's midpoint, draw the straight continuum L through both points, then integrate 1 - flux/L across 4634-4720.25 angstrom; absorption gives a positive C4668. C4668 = 1.42 angstrom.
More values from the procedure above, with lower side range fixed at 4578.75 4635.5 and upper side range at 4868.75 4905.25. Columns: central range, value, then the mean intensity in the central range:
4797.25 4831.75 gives -4.8 angstrom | 6.04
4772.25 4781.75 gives -0.3 angstrom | 5.48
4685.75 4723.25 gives -1.3 angstrom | 5.56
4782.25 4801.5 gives -1.6 angstrom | 5.77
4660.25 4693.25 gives 0.5 angstrom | 5.31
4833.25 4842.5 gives -0.6 angstrom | 5.64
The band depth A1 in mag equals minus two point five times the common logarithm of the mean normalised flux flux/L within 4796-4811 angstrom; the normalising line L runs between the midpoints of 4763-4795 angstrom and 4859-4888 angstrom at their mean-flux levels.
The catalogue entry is -0.12 mag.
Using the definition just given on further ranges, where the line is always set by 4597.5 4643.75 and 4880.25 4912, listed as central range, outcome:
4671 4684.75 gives 0.03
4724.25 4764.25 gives -0.02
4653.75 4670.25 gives 0.06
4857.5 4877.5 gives 0.13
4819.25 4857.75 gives -0.05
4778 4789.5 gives -0.01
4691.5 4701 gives 0.04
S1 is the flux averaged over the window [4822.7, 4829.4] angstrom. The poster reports 6.25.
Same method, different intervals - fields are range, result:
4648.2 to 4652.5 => 5.25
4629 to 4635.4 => 5.43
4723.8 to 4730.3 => 5.82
